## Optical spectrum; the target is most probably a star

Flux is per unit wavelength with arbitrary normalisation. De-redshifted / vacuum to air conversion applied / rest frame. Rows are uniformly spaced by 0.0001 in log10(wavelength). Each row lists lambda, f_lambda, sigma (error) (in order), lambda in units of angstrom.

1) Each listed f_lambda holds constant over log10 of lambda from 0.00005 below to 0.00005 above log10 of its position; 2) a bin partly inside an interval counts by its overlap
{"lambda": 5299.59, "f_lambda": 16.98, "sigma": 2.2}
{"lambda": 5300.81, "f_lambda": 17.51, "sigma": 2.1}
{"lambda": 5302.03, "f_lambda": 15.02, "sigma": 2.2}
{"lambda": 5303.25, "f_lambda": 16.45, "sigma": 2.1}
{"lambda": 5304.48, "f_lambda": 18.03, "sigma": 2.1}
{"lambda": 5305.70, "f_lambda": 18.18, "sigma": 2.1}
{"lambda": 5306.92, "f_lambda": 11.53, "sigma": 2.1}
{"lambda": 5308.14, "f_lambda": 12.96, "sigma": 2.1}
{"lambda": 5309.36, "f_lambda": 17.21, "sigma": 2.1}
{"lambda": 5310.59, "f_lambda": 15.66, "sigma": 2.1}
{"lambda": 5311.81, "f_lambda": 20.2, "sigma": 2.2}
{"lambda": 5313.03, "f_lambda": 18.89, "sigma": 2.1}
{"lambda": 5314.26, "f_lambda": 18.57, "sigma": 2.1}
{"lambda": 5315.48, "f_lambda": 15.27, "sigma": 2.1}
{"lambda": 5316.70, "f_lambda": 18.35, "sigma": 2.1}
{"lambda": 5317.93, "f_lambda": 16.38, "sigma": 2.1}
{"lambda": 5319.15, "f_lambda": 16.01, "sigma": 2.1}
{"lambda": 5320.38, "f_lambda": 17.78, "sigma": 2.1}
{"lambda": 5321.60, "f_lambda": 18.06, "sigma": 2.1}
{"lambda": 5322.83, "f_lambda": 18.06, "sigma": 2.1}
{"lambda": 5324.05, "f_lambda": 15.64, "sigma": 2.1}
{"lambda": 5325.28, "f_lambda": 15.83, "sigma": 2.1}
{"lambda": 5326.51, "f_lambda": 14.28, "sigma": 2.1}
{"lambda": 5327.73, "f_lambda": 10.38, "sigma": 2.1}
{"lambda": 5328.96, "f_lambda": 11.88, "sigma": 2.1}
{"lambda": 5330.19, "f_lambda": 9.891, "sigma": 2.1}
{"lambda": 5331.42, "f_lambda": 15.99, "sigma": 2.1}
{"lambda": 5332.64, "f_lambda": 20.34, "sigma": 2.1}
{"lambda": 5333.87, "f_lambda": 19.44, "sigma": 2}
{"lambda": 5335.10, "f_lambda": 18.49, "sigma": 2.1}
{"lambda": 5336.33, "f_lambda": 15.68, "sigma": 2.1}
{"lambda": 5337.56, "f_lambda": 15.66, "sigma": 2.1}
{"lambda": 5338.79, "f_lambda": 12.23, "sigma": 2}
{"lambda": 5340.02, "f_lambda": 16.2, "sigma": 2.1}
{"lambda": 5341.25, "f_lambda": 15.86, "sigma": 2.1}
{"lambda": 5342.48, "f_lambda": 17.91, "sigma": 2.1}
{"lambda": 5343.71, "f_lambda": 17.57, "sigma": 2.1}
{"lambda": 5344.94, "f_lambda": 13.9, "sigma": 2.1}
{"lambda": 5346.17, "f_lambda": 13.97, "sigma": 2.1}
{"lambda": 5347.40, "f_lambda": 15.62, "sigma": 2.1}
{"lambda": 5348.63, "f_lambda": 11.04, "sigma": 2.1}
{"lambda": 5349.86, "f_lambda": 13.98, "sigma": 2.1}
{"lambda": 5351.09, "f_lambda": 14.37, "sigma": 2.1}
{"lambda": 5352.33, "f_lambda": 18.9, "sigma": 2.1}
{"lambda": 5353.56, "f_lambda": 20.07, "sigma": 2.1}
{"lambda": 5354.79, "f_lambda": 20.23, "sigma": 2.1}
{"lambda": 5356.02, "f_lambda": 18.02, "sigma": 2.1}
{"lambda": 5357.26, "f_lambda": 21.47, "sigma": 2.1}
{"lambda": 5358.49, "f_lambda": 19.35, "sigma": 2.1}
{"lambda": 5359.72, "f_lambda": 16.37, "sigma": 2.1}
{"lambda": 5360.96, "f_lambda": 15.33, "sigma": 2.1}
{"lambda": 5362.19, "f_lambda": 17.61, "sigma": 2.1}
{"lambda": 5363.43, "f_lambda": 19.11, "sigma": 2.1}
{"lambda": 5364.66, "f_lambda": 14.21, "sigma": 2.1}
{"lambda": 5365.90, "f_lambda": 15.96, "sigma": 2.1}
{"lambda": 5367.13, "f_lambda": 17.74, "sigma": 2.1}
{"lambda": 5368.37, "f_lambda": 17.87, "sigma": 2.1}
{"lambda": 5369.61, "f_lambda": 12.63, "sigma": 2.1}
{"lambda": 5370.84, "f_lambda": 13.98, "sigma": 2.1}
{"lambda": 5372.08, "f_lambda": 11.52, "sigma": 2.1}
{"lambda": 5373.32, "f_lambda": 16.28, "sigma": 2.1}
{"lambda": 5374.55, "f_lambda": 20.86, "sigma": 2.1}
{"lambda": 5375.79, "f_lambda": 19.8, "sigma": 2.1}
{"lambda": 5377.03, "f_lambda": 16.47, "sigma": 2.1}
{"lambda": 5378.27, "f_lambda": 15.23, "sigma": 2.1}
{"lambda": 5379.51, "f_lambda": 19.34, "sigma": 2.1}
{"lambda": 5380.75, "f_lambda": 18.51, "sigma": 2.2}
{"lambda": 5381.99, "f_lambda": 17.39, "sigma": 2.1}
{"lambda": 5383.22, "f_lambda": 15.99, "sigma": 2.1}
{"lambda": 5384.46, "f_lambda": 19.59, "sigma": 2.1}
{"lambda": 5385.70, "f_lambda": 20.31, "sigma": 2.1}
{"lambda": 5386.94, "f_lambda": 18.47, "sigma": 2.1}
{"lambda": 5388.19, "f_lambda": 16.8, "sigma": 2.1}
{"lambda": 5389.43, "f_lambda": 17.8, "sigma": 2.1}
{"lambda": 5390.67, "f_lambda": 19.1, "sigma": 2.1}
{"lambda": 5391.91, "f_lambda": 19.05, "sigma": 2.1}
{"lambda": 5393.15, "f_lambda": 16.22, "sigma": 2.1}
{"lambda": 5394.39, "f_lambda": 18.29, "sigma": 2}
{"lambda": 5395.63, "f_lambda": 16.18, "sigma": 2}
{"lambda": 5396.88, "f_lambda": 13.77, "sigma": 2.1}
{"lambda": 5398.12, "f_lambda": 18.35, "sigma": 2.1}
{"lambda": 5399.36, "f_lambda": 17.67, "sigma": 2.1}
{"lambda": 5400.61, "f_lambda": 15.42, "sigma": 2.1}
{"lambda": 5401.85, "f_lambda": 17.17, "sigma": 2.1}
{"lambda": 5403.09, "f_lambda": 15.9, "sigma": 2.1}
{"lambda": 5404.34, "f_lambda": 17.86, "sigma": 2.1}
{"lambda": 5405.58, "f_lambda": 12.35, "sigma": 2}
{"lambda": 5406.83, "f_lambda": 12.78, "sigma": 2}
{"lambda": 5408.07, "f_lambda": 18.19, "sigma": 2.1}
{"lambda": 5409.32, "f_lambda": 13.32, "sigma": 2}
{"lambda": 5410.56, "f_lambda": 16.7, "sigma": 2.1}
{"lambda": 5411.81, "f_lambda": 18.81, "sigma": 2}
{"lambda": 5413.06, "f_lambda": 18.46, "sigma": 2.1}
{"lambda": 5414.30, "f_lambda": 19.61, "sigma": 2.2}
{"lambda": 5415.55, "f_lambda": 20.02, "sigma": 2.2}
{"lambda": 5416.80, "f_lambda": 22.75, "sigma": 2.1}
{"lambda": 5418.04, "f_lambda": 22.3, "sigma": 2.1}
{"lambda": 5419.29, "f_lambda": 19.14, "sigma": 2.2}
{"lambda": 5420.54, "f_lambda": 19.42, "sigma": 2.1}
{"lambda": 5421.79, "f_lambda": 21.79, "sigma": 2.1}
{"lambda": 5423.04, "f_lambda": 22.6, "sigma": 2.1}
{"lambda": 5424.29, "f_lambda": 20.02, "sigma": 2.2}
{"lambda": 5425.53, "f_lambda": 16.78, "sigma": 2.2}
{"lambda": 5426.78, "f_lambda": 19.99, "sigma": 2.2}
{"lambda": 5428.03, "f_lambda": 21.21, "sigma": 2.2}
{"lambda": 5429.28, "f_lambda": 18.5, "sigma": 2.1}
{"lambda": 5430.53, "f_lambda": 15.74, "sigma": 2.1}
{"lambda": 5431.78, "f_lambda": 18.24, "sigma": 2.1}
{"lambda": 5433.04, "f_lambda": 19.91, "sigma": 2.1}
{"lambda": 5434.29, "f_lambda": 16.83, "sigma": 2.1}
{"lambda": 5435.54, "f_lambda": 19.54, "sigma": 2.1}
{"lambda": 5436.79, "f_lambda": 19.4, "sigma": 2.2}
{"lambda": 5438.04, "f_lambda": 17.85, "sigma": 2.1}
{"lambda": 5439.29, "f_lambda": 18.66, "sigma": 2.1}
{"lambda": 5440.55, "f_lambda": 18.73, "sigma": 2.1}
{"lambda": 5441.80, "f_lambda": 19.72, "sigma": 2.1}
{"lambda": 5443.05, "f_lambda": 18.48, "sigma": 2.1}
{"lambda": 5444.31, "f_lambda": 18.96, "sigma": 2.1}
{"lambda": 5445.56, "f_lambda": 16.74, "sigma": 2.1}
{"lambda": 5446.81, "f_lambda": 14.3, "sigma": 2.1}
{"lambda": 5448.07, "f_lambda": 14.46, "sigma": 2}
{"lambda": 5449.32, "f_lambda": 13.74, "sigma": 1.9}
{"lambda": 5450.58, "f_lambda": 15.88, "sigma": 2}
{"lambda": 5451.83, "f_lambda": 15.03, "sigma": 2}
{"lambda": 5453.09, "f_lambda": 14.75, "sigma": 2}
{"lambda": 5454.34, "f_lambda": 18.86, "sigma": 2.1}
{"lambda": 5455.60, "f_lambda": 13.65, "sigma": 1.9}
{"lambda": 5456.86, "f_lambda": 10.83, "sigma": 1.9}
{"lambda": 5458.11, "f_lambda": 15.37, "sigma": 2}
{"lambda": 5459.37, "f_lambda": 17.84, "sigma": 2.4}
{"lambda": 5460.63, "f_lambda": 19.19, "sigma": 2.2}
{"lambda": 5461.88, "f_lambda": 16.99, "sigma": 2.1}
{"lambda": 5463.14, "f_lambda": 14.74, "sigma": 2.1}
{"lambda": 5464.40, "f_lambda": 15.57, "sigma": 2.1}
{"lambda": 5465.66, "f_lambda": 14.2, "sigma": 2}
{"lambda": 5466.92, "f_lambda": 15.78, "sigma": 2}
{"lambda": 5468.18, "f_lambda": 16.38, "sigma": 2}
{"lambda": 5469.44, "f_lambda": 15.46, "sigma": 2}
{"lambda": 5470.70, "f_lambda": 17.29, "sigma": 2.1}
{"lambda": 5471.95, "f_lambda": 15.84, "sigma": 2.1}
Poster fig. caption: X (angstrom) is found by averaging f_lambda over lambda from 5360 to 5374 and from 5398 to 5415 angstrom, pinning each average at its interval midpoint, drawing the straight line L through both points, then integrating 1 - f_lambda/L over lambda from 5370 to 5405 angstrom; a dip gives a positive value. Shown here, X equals -2.32 angstrom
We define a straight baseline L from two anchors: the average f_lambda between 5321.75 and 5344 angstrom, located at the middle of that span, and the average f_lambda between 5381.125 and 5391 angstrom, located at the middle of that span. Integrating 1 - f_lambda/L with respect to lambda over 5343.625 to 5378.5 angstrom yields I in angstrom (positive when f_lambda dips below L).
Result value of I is 0.9 angstrom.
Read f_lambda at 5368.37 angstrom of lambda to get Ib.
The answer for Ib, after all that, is 17.87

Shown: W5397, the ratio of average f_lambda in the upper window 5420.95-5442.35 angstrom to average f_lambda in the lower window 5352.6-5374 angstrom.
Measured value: 1.1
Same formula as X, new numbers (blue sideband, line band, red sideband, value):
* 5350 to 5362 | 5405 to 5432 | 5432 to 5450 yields -1.26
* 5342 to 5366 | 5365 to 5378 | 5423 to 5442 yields 0.75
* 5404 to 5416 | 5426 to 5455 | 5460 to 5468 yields -2.20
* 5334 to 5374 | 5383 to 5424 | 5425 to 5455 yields -2.27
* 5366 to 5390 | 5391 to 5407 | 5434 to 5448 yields 0.97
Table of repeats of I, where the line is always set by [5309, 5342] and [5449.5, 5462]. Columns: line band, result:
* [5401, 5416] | -0.8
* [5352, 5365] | -1.8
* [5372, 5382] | -1.0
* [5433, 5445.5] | -2.3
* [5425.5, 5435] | -1.6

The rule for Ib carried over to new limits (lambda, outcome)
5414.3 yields 19.61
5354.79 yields 20.23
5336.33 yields 15.68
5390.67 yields 19.1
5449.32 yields 13.74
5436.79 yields 19.4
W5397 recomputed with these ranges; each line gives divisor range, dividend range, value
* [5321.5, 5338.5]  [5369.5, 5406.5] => 1.09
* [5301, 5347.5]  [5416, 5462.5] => 1.12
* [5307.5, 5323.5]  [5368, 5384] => 0.97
